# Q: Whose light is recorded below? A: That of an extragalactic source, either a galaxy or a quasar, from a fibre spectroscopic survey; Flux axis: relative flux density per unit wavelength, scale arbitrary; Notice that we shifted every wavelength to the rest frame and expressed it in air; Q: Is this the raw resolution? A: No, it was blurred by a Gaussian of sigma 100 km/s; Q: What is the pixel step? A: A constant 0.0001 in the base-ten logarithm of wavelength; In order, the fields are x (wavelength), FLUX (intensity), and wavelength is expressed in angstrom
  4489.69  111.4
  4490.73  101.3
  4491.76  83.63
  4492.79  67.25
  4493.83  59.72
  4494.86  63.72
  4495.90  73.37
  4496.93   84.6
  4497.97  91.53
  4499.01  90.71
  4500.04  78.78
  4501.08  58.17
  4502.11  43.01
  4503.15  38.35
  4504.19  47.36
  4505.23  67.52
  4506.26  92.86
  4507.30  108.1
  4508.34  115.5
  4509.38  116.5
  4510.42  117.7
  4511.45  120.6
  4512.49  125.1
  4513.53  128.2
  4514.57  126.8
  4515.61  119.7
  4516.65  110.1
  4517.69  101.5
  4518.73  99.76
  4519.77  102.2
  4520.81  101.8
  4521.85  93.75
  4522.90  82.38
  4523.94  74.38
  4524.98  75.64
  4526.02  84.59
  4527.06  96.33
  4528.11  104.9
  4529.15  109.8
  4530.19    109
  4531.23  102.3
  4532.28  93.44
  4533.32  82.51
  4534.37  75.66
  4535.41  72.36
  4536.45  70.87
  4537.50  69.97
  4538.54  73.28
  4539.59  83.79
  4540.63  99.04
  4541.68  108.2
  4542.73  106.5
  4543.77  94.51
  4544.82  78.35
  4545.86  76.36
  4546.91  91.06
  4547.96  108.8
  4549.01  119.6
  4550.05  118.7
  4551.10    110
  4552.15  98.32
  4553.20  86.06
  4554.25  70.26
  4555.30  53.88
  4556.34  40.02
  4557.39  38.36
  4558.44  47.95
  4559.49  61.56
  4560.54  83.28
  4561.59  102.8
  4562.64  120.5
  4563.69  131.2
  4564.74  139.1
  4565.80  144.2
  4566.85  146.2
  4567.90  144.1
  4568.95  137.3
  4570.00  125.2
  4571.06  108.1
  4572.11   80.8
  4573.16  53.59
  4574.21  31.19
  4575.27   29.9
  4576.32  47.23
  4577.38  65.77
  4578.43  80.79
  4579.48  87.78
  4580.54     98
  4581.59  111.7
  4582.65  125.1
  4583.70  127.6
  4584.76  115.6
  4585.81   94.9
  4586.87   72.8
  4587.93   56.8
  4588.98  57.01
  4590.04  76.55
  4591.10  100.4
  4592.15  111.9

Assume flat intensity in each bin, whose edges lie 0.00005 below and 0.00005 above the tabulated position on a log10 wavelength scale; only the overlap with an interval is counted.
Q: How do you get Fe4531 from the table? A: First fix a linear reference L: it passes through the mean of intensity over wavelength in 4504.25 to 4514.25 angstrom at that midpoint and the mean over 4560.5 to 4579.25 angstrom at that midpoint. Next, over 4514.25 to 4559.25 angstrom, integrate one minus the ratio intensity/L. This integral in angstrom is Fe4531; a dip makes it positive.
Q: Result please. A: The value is 6.20 angstrom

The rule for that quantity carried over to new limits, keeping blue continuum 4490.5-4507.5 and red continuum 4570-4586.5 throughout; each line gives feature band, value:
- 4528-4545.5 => -2.5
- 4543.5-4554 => -2.2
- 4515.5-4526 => -2.6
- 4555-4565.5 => -0.2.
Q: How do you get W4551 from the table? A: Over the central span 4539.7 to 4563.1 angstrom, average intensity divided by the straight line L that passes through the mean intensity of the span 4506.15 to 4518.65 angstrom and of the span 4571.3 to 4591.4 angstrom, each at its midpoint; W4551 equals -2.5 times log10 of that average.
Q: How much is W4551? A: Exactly 0.10 mag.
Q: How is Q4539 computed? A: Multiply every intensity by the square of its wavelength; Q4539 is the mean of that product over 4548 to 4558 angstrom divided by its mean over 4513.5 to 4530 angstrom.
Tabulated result 0.8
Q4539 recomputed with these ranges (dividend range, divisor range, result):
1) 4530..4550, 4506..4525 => 0.86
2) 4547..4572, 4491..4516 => 1.17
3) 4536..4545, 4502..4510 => 1.10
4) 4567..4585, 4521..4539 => 1.09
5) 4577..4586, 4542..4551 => 1.03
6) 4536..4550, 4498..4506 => 1.47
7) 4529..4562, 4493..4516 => 0.97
